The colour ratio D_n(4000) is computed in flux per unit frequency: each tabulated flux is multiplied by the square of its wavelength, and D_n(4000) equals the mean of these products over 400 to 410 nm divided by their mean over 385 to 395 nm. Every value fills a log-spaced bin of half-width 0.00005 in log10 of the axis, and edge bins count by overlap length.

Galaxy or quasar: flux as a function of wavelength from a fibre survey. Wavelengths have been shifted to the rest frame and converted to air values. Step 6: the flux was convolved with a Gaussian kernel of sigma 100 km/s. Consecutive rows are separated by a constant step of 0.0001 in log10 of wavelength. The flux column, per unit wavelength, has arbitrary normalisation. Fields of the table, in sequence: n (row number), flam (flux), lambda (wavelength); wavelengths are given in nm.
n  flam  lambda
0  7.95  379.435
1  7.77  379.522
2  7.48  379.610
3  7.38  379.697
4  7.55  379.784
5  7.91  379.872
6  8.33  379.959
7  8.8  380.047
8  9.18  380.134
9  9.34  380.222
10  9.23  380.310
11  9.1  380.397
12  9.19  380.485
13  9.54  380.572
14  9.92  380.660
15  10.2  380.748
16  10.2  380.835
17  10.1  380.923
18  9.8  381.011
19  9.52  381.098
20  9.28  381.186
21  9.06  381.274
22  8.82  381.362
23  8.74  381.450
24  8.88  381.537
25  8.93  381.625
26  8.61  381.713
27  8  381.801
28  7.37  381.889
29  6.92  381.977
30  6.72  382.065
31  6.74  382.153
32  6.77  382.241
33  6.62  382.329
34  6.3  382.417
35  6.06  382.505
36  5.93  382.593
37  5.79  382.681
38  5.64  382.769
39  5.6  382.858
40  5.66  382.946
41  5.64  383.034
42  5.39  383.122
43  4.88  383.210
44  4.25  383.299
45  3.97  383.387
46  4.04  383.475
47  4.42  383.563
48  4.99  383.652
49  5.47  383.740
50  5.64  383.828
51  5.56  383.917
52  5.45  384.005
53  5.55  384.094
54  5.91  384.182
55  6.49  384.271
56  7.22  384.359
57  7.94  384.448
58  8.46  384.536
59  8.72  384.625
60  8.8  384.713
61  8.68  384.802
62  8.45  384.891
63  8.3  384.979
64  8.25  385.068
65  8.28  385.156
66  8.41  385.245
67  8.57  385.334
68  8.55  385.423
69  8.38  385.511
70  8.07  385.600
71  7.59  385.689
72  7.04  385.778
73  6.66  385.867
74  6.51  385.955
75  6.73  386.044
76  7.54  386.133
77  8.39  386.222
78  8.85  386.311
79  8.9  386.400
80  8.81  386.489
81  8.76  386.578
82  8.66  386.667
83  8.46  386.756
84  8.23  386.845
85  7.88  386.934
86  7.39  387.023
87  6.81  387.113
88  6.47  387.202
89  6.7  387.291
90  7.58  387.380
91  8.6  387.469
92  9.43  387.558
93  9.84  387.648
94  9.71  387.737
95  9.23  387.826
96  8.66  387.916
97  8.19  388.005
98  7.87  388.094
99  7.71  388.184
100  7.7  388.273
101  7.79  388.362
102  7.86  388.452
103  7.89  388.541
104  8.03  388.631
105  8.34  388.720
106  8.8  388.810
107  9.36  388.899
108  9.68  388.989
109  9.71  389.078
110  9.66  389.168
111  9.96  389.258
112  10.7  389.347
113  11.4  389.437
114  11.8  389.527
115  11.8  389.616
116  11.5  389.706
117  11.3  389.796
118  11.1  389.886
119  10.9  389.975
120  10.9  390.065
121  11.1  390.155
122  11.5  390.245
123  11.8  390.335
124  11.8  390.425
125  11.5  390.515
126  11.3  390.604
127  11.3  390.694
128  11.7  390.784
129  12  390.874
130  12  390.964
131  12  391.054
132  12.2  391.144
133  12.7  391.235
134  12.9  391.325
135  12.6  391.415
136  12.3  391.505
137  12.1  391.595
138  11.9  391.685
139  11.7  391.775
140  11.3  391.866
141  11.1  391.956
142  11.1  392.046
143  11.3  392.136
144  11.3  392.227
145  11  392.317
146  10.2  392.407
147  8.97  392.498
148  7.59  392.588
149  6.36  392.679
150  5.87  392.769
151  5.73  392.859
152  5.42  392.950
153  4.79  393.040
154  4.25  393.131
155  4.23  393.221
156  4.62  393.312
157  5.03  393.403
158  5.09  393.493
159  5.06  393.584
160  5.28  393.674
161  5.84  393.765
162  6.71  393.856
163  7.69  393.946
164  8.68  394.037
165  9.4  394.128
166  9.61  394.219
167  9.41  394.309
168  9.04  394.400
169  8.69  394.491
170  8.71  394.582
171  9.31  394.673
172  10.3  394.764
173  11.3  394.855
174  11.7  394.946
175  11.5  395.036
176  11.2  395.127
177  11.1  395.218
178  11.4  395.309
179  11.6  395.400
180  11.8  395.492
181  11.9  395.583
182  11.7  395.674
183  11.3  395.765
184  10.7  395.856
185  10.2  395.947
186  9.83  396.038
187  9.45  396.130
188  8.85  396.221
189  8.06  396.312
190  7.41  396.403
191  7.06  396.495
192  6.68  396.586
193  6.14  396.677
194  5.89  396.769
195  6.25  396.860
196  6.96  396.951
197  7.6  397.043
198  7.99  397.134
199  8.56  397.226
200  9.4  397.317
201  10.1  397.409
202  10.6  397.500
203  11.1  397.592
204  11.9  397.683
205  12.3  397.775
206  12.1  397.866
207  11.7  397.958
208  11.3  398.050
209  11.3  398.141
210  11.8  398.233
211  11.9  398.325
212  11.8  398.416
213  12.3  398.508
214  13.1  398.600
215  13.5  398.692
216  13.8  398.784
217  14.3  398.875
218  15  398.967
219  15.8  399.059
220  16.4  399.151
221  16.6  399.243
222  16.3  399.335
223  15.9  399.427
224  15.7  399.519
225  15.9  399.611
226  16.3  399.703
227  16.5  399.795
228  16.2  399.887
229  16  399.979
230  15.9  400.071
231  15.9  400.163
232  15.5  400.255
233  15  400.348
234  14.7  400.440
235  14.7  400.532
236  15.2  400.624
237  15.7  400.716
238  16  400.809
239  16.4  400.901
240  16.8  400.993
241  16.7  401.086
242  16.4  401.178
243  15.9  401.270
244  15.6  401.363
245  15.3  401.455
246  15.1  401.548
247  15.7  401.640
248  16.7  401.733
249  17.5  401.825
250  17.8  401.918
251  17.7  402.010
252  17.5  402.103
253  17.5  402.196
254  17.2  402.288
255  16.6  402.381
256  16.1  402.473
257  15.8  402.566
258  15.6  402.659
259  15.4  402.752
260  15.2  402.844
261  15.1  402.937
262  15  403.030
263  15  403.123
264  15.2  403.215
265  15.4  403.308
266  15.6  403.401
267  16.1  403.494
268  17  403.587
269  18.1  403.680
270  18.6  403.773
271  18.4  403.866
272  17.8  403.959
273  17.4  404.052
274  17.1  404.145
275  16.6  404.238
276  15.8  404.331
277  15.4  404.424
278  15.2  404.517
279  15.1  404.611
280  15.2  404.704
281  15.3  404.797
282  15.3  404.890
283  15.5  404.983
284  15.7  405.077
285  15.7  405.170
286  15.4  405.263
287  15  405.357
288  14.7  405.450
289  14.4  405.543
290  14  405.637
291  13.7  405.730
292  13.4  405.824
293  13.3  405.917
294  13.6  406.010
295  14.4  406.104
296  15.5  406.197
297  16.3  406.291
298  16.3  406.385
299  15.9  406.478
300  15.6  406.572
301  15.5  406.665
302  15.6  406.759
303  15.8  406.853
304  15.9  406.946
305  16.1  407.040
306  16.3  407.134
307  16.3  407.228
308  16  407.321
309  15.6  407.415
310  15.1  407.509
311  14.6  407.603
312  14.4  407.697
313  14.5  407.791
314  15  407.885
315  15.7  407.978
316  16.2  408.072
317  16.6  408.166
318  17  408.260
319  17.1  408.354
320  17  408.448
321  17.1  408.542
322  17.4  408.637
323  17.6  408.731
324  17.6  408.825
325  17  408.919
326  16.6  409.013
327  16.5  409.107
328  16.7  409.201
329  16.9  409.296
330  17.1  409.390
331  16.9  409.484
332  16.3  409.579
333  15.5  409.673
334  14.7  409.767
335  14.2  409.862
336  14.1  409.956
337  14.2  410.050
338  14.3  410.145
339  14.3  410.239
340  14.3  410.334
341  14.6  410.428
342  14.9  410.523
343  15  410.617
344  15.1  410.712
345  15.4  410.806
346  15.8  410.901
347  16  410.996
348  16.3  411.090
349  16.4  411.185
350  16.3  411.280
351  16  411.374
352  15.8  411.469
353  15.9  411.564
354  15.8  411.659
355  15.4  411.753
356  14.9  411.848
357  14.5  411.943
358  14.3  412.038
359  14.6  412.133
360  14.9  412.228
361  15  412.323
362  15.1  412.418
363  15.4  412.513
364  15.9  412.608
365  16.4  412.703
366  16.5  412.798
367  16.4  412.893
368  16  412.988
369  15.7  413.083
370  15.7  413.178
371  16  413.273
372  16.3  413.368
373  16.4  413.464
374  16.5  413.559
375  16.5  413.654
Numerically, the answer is 1.89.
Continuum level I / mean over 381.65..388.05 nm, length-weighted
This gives 7.22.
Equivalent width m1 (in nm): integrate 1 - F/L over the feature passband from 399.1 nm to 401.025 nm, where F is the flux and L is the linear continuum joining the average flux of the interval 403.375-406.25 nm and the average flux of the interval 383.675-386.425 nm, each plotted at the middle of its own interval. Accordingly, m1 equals -0.31 nm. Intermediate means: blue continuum 7.5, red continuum 15.6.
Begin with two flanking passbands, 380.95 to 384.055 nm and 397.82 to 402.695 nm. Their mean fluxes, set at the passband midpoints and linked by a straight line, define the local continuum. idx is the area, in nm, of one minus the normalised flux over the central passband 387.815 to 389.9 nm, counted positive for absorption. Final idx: 0.08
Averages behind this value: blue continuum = 6.63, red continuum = 15.3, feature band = 9.4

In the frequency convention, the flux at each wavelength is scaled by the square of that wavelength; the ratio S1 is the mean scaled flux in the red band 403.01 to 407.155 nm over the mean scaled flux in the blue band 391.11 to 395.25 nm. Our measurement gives 1.85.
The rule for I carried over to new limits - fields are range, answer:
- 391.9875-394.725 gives 7.57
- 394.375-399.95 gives 11.4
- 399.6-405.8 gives 16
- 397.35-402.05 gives 14.7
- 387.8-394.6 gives 9.39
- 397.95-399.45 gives 13.7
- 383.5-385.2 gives 6.95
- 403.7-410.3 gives 15.8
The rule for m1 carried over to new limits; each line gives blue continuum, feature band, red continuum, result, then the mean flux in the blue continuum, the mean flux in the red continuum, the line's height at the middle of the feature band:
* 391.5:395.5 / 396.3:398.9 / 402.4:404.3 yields 0.420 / 8.79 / 16.3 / 11.9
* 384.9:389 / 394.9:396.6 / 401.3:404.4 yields 0.328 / 8.15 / 16.4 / 12.7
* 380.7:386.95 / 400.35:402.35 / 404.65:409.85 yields -0.389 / 7.38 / 15.7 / 13.6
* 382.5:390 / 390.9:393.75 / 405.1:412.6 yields 0.250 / 7.84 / 15.5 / 9.91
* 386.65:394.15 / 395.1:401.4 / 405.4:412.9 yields -0.290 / 9.21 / 15.6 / 11.9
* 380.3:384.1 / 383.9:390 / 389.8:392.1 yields 0.749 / 7.14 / 11.7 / 9.62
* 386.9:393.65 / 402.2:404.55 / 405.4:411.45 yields -0.410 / 9.39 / 15.6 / 13.9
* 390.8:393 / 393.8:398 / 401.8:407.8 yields 0.879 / 10.5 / 15.8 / 12.1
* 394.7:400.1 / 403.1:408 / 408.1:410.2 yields -0.256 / 11.6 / 16.3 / 14.9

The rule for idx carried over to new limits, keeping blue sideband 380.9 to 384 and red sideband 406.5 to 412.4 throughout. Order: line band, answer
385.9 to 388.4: 0.05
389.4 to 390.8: -0.33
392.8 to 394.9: 0.68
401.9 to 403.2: -0.27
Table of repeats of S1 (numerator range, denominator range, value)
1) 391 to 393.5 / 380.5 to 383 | 1.23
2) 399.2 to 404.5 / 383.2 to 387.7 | 2.40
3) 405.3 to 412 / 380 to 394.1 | 2.06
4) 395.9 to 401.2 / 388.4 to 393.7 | 1.35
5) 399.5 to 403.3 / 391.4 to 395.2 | 1.92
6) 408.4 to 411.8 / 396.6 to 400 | 1.37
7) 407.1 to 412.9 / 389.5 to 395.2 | 1.77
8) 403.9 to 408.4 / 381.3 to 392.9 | 1.98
